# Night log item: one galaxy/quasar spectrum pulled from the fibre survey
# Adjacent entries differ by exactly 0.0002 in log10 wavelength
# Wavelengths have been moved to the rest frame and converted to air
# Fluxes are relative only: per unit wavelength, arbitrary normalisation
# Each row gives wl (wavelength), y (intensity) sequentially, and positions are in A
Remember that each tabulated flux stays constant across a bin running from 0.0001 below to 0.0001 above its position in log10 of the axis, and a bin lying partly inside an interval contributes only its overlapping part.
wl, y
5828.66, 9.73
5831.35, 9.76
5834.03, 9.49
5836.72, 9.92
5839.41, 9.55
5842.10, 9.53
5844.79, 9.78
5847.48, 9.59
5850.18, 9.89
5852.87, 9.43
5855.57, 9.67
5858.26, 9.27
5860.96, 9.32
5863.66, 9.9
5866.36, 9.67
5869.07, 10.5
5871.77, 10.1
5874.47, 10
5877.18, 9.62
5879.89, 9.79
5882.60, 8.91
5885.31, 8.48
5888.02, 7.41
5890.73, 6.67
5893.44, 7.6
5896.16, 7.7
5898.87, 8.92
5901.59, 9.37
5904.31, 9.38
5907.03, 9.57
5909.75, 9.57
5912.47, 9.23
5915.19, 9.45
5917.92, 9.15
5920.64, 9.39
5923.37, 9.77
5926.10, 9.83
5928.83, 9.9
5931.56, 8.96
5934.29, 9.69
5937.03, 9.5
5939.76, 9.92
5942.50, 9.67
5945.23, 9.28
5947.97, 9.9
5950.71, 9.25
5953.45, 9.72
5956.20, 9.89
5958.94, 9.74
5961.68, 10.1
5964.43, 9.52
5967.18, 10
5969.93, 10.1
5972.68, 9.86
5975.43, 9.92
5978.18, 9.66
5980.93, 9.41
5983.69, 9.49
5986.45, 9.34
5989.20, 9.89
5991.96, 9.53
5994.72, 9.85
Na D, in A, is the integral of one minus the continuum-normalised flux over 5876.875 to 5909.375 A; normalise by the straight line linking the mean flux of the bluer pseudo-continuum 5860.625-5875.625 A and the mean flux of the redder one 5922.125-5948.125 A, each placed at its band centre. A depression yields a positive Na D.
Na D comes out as 4.0 A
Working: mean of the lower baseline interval 9.95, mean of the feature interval 8.61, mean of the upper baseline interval 9.63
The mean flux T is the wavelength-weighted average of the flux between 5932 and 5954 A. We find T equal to 9.59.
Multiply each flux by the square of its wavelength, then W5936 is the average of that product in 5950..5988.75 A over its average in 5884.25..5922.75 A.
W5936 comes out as 1.14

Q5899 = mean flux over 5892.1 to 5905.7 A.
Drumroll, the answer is 8.6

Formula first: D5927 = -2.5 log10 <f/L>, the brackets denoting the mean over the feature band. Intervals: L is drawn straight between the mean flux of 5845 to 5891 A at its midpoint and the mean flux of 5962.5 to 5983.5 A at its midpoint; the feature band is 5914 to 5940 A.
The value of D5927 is 0.007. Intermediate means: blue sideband 9.38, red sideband 9.77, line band 9.54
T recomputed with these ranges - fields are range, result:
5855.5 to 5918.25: 9.12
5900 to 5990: 9.62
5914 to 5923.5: 9.39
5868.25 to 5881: 9.99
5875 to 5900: 8.39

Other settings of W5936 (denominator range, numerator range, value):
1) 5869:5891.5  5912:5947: 1.07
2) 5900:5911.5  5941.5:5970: 1.05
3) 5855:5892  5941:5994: 1.08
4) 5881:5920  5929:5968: 1.13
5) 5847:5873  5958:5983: 1.05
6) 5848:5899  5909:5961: 1.07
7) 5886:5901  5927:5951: 1.25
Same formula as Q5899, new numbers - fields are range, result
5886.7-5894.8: 7.23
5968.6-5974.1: 9.98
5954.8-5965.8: 9.81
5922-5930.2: 9.83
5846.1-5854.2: 9.64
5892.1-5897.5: 7.64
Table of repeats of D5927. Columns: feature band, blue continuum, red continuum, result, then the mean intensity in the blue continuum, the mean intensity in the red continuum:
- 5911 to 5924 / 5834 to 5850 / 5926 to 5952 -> 0.03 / 9.67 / 9.58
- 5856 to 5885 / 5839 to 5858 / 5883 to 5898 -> -0.13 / 9.62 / 7.7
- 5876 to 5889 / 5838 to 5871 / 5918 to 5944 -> 0.09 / 9.68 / 9.6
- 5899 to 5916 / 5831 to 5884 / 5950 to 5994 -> 0.03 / 9.68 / 9.72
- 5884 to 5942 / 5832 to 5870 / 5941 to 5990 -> 0.08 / 9.67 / 9.71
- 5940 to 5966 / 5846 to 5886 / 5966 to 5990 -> 0.00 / 9.63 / 9.74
